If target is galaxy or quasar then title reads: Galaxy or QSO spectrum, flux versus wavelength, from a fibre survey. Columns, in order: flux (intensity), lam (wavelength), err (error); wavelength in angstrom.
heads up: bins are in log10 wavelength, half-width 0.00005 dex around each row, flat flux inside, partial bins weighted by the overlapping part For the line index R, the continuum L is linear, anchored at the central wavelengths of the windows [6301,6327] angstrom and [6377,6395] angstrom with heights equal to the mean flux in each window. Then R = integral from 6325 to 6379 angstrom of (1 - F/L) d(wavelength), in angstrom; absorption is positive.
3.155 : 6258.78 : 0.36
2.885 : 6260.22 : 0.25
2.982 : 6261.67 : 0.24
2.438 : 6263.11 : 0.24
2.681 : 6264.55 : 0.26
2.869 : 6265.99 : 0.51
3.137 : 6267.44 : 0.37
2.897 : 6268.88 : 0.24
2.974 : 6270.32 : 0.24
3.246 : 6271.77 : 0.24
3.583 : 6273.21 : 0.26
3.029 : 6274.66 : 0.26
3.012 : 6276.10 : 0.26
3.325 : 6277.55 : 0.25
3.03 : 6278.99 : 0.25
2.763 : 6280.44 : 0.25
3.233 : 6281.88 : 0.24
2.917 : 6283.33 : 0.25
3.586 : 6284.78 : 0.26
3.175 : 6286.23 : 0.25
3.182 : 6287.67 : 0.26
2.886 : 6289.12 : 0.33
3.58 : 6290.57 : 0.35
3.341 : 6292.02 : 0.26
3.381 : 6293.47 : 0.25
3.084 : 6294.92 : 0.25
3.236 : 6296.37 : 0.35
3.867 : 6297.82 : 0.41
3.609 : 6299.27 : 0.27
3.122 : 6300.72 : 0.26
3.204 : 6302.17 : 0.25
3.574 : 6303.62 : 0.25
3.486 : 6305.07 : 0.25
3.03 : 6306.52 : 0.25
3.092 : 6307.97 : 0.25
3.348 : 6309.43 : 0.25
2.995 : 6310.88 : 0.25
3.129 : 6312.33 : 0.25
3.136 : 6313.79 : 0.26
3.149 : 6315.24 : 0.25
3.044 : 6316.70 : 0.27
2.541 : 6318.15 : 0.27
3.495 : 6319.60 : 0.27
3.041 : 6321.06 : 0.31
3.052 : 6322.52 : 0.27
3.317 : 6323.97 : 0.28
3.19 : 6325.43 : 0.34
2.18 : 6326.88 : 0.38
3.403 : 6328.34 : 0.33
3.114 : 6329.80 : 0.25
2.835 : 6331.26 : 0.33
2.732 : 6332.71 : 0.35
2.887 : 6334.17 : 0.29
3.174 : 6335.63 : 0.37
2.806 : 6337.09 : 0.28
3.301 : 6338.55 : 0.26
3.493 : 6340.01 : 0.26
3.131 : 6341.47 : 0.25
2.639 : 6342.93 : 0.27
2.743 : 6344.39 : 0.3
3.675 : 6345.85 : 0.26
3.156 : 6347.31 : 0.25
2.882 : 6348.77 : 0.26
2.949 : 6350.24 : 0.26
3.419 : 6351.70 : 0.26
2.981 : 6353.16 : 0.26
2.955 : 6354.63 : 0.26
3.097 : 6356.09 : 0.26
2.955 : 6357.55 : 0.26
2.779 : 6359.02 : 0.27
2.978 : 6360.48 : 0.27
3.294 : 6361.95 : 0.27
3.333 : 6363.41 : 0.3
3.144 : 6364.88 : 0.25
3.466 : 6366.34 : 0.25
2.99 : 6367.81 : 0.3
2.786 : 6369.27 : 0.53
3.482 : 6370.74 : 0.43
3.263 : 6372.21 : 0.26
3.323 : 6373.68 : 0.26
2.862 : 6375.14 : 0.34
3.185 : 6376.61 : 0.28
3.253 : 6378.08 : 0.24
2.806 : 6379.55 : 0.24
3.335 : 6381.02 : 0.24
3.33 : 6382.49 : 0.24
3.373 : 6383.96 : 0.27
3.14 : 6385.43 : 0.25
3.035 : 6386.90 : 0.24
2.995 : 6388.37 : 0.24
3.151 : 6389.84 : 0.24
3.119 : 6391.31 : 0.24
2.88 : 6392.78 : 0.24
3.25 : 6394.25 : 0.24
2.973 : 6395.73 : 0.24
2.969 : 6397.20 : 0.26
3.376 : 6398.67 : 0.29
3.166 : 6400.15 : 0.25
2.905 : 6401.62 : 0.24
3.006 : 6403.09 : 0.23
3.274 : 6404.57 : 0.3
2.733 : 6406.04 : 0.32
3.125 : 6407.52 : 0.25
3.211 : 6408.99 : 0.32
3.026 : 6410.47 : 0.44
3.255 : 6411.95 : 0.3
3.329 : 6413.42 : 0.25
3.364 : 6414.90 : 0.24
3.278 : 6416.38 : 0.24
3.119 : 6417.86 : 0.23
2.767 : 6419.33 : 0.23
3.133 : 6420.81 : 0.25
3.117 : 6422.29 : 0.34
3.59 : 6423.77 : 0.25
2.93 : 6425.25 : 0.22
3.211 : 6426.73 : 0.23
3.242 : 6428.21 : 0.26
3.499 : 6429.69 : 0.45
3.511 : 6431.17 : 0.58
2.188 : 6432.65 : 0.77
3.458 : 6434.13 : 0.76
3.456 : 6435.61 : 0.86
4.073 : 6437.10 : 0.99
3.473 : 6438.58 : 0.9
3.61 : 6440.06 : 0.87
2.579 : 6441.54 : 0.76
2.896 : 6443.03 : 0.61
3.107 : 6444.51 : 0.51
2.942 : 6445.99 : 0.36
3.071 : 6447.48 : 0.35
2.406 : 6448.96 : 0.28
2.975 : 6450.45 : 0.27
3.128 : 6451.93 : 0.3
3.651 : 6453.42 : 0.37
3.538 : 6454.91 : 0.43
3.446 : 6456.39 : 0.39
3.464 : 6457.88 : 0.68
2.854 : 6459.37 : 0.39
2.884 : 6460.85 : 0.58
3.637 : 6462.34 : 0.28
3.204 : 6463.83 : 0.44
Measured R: 1.1 angstrom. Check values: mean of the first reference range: 3.13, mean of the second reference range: 3.14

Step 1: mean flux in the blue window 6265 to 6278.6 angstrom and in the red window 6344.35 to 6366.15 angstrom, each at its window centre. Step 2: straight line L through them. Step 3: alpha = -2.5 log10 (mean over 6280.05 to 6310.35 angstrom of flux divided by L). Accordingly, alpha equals -0.06 mag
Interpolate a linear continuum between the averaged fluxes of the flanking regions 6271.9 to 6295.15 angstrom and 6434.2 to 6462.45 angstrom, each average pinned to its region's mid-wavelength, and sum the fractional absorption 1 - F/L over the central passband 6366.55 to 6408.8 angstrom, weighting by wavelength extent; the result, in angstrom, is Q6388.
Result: 1.2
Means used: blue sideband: 3.2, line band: 3.12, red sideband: 3.22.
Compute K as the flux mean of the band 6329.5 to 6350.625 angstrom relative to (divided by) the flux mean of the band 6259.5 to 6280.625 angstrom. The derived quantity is 1.01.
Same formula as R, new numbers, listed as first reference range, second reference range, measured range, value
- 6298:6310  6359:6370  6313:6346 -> 2.1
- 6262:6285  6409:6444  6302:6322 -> -0.5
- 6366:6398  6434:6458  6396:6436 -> 0.5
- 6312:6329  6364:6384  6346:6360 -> 0.4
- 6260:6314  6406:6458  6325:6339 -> 1.0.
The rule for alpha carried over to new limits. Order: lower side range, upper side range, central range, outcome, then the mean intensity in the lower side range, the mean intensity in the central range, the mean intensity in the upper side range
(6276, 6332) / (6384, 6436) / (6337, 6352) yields 0.02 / 3.17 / 3.11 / 3.14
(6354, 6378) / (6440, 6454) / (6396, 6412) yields -0.01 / 3.12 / 3.08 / 3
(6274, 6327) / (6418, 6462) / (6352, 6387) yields 0.02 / 3.18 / 3.14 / 3.18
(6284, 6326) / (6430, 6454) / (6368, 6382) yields 0.02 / 3.24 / 3.14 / 3.16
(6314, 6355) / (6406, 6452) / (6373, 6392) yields -0.02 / 3.05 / 3.15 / 3.16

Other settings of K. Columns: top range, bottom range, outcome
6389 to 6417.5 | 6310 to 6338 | 1.04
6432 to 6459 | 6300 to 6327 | 1.02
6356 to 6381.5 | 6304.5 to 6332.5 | 1.02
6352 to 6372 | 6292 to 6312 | 0.94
